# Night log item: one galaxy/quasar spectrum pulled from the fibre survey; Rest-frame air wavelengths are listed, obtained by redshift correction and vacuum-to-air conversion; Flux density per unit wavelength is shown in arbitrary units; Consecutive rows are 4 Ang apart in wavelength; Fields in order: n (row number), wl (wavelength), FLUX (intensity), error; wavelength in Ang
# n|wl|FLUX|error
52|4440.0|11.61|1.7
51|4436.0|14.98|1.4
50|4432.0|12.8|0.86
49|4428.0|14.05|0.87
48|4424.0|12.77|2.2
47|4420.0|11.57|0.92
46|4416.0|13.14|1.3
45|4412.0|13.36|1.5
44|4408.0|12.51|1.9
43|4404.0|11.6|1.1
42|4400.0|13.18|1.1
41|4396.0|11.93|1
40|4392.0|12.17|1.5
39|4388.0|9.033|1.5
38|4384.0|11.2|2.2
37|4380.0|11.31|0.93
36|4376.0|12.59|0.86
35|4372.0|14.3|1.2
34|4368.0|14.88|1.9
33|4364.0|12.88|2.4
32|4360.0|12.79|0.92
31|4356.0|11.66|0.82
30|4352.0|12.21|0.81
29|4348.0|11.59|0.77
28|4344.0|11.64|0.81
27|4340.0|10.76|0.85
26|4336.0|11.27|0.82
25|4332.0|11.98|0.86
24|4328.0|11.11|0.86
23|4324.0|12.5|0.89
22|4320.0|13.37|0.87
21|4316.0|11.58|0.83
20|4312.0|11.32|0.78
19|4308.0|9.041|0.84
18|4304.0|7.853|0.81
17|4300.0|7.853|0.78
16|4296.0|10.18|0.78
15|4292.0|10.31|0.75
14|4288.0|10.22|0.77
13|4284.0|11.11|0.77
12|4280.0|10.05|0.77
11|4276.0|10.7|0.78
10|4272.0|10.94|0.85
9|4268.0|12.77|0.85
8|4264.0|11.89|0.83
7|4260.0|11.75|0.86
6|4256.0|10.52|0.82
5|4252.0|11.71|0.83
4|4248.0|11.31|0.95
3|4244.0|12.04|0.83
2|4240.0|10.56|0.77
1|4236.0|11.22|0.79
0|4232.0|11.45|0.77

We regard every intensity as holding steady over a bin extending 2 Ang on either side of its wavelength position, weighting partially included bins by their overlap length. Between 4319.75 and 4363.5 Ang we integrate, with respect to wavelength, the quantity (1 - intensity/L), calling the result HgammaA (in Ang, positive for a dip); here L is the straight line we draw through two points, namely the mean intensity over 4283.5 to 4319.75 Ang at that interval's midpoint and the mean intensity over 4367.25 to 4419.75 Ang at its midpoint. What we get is -3.3 Ang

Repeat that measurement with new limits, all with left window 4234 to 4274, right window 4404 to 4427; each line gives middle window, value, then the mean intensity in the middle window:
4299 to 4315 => 3.52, 9.25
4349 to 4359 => 0.17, 12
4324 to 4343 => 0.97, 11.4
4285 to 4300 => 2.26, 9.98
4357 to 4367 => -0.55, 12.9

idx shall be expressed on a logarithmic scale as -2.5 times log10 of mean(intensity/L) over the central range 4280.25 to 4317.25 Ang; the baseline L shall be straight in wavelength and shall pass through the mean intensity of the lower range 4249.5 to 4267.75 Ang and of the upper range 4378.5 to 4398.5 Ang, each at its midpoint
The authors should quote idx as 0.16 mag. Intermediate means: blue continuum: 11.6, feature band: 9.91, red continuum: 11.2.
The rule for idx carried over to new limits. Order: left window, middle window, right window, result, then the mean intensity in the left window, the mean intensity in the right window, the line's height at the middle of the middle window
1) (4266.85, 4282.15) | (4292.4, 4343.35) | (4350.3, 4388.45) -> 0.09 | 11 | 12.4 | 11.7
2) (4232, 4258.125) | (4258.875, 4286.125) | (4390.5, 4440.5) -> 0.02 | 11.2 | 12.8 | 11.5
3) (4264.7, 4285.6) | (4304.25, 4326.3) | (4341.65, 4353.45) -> 0.02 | 11.2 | 11.8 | 11.5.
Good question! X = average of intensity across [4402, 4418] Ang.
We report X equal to 12.7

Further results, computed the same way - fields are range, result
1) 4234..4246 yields 11.3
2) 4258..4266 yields 11.8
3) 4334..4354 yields 11.5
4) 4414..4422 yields 12.4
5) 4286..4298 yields 10.2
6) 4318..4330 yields 12.3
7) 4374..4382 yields 11.9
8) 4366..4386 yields 12.9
